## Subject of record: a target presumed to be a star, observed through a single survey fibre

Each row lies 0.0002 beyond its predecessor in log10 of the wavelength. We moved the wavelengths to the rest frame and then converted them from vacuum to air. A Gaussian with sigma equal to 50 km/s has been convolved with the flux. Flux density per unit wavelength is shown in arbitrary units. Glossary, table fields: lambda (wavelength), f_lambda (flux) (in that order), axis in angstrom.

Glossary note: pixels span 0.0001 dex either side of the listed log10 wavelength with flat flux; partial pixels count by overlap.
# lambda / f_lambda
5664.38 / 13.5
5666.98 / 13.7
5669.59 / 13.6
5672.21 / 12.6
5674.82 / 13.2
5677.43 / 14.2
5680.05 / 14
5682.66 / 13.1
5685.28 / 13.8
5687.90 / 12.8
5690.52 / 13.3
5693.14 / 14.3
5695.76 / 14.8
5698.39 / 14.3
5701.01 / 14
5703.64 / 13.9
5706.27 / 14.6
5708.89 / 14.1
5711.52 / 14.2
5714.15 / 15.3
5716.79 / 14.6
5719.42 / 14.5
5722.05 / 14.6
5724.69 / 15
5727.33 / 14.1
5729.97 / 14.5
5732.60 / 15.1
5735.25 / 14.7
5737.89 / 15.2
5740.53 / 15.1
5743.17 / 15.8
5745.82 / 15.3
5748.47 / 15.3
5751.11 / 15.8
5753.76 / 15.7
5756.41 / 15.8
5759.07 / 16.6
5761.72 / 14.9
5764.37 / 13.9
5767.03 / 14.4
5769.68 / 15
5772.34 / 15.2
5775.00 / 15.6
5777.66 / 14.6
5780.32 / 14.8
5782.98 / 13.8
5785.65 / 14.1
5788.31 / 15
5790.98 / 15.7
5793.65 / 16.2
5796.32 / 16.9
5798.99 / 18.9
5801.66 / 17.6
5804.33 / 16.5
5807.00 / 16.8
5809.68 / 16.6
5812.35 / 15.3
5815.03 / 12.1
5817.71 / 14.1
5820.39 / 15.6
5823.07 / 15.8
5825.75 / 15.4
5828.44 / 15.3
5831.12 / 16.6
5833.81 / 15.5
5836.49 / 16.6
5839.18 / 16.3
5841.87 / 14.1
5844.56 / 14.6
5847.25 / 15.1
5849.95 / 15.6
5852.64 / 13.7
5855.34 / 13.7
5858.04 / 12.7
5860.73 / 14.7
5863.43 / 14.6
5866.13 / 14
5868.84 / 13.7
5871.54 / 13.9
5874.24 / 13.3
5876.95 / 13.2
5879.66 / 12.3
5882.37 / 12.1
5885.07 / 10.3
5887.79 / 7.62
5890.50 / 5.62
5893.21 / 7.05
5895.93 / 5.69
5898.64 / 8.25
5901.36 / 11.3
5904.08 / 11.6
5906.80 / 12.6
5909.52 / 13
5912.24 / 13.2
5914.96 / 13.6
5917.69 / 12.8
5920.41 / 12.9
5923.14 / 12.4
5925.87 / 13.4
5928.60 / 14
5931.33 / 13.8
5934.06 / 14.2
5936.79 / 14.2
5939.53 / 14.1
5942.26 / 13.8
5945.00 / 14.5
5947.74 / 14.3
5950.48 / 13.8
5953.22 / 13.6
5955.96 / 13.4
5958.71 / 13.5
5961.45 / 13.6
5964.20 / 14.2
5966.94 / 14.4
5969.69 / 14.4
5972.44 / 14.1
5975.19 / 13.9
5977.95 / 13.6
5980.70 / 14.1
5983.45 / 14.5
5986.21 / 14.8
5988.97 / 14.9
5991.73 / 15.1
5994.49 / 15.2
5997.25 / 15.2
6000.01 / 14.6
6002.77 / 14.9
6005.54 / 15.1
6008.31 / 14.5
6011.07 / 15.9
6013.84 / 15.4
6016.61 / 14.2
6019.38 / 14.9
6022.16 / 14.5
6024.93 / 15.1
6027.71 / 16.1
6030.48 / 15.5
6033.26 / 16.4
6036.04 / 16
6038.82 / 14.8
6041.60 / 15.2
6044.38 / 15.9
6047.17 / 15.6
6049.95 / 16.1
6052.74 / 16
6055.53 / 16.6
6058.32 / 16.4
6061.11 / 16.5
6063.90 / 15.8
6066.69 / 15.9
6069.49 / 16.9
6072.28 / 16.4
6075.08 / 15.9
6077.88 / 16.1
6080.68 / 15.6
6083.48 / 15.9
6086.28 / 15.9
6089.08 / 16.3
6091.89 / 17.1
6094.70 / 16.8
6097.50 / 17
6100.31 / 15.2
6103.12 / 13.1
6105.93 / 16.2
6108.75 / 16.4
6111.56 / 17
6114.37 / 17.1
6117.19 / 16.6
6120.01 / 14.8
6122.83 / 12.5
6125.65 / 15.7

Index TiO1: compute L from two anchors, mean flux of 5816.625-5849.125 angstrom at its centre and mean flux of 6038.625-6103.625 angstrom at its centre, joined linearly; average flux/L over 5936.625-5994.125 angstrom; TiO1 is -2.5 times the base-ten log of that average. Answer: 0.12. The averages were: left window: 15.4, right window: 16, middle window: 14.1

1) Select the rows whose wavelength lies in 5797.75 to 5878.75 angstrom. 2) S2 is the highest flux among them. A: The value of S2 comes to 18.9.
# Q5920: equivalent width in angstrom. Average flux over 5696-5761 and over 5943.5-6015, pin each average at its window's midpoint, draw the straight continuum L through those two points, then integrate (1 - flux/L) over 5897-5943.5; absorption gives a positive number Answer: 5.44 angstrom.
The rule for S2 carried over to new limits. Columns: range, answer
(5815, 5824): 15.8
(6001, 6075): 16.9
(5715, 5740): 15.2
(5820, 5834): 16.6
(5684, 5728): 15.3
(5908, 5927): 13.6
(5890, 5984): 14.5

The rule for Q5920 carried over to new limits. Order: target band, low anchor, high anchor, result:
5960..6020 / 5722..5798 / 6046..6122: 4.6 angstrom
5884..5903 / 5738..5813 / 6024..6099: 9.4 angstrom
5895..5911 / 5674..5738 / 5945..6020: 4.3 angstrom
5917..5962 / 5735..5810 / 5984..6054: 4.9 angstrom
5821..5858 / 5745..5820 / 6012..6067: 0.8 angstrom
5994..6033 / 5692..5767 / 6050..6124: 1.6 angstrom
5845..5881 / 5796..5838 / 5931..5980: 3.3 angstrom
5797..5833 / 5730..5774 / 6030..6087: -1.2 angstrom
